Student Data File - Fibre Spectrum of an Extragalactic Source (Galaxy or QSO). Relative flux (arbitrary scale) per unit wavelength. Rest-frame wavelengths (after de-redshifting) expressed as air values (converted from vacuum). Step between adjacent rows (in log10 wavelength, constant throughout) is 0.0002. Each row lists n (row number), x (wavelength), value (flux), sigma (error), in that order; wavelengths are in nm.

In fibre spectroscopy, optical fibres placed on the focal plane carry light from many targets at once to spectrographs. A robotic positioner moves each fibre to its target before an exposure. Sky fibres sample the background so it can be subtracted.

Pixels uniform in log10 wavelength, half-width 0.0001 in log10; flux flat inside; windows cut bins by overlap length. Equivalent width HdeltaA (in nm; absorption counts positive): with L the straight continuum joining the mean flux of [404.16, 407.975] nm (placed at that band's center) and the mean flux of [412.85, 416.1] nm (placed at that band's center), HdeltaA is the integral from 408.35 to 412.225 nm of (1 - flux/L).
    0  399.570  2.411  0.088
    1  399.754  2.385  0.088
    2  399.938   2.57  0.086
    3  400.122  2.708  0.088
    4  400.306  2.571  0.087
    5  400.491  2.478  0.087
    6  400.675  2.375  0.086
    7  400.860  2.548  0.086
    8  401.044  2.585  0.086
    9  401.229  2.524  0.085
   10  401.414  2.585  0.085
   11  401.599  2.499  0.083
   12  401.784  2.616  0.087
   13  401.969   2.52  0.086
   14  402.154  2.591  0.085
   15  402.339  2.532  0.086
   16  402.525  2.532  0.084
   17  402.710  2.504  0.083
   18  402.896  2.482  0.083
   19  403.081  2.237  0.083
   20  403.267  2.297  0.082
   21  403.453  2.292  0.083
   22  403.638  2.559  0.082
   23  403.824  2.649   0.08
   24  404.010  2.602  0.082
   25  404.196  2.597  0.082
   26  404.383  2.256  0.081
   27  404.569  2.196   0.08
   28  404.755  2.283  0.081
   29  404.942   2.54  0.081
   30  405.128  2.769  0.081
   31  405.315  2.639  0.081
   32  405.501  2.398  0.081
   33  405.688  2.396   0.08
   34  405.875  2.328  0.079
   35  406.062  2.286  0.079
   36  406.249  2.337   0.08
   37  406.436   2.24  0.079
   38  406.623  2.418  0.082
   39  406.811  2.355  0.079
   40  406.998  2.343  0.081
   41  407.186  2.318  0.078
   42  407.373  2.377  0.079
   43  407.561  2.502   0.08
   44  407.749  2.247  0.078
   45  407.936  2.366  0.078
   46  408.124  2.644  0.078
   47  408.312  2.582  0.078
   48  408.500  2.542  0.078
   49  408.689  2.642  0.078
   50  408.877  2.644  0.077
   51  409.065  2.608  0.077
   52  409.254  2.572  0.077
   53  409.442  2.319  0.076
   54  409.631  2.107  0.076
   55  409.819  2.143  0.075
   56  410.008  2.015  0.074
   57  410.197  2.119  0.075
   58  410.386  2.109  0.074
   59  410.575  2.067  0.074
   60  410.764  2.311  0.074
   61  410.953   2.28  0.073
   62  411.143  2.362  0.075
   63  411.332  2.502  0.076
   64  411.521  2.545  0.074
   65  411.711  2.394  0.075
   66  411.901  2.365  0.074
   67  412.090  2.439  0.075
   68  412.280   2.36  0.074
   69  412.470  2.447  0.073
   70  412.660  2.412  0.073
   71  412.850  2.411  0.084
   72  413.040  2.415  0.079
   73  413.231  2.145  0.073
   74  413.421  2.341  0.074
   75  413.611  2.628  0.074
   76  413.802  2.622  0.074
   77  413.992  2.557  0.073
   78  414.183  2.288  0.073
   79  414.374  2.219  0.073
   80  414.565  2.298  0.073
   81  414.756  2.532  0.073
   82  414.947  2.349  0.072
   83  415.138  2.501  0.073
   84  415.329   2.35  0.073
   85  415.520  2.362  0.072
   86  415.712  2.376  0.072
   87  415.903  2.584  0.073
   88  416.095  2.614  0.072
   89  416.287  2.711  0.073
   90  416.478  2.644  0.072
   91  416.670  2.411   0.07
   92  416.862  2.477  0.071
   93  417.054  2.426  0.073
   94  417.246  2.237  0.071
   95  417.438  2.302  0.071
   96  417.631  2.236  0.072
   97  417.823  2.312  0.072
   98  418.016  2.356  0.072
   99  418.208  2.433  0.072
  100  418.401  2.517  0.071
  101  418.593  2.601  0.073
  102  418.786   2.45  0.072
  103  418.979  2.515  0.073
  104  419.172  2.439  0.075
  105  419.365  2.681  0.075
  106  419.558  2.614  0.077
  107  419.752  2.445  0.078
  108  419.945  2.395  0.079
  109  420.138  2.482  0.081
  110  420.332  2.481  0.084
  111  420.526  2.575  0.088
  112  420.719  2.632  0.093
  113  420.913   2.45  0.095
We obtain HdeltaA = 0.072 nm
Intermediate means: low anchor 2.39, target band 2.36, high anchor 2.42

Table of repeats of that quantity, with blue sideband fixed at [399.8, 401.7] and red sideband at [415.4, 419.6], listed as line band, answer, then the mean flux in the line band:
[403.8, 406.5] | 0.10 nm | 2.43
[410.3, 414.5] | 0.19 nm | 2.37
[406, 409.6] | 0.11 nm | 2.43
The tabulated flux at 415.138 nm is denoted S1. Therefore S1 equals 2.501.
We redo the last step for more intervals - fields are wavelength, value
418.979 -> 2.515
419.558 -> 2.614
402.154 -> 2.591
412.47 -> 2.447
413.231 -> 2.145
